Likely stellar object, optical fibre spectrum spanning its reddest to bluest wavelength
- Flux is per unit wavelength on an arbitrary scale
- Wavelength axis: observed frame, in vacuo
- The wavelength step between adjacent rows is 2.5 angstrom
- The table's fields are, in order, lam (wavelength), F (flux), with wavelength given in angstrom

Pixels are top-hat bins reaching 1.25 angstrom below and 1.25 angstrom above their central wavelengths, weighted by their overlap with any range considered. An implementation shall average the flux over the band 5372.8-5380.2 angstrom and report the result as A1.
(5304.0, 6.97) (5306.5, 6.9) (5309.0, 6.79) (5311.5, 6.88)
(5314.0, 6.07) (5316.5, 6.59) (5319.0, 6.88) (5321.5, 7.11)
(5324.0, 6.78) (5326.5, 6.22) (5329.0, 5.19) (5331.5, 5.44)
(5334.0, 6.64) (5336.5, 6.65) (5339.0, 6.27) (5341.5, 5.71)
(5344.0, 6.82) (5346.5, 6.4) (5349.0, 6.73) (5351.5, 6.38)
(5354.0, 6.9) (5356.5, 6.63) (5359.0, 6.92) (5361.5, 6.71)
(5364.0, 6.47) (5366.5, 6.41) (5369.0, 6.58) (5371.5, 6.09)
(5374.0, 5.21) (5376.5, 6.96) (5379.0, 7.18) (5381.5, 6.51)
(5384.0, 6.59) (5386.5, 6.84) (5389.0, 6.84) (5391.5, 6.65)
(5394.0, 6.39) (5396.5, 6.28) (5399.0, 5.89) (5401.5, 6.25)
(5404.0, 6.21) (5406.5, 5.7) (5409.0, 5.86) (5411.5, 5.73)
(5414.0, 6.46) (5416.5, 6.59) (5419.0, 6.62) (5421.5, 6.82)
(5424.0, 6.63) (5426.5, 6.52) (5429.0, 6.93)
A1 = 6.45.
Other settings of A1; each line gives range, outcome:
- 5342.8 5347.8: 6.61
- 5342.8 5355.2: 6.64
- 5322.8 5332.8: 5.91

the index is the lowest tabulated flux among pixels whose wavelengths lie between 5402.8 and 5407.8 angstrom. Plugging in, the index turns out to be 5.7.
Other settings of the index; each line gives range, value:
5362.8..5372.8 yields 6.09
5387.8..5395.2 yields 6.39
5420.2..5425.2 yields 6.63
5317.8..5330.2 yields 5.19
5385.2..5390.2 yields 6.84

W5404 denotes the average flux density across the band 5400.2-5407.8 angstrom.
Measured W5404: 6.05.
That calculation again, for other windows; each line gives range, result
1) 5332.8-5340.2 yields 6.52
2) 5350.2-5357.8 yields 6.64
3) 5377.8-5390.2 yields 6.79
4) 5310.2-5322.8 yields 6.71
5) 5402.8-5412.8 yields 5.88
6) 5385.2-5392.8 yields 6.77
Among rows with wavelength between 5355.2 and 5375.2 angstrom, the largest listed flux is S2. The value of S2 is 6.92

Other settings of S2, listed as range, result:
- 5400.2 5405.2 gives 6.25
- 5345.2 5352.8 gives 6.73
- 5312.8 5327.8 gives 7.11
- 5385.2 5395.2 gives 6.84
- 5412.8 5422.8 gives 6.82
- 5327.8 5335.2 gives 6.64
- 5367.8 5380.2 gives 7.18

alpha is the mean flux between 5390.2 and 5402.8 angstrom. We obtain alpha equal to 6.29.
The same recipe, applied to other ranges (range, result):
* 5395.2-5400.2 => 6.09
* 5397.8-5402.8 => 6.07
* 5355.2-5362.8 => 6.75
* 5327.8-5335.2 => 5.75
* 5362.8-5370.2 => 6.49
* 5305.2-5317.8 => 6.65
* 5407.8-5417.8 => 6.16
